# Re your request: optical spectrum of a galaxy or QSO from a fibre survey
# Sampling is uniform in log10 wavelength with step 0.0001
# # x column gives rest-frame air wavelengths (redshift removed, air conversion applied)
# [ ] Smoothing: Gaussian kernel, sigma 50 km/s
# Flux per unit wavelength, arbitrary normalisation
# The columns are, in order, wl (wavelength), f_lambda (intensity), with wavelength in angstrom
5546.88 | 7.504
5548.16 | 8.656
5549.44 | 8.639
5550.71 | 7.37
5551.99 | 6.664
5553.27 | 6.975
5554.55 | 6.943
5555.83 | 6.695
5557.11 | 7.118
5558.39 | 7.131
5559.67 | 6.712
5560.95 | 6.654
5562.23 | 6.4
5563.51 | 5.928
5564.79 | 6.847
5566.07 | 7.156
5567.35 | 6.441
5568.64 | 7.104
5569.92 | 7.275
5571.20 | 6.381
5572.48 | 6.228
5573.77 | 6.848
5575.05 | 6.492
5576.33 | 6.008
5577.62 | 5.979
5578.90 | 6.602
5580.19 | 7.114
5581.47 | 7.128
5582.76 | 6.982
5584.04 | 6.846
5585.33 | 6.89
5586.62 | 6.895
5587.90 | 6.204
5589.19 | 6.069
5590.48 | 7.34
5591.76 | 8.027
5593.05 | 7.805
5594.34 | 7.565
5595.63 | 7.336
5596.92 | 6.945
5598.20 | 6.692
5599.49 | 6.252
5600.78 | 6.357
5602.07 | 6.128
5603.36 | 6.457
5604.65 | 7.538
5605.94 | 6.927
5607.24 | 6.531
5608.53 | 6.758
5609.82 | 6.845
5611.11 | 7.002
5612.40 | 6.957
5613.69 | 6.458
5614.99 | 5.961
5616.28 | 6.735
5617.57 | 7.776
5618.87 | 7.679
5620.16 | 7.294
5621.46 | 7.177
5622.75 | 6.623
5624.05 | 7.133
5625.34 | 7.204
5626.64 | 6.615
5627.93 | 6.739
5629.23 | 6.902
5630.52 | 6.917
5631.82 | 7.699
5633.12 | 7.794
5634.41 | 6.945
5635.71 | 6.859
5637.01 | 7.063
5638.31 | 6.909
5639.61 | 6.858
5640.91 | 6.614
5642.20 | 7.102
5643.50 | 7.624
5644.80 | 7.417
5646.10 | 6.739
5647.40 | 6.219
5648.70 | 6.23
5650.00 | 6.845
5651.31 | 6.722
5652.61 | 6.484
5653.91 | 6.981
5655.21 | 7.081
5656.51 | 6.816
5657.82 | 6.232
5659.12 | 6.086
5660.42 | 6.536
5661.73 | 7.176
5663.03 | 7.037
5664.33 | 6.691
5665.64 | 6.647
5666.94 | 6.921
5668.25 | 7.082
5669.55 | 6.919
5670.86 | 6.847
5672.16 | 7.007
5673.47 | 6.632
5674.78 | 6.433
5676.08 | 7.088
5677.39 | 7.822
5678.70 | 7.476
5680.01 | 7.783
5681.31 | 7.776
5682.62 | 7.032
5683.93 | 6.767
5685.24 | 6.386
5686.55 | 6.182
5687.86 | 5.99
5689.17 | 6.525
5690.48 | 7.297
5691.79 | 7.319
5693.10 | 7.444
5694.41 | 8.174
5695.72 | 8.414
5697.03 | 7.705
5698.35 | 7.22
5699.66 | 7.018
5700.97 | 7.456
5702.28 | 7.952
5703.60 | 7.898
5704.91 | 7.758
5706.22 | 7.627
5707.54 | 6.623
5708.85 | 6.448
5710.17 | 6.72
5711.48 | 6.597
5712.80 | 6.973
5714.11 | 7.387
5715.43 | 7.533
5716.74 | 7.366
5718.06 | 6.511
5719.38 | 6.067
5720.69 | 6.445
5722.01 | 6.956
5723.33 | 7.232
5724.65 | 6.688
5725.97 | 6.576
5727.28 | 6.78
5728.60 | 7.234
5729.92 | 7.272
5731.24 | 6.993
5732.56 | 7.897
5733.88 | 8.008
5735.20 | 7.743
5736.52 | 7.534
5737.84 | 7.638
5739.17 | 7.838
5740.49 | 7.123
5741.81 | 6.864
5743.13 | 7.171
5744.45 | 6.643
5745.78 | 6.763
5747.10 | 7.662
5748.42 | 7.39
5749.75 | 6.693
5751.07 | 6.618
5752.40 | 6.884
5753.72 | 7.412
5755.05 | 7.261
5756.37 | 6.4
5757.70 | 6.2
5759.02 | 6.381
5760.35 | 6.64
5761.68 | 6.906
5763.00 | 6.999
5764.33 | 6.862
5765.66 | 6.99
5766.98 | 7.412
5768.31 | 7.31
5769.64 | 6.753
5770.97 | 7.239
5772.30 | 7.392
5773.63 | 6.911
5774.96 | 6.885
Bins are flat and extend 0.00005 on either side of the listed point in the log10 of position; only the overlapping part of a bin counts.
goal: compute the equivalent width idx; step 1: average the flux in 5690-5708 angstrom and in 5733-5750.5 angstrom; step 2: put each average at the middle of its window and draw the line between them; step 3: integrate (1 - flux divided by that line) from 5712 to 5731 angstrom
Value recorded 1.3 angstrom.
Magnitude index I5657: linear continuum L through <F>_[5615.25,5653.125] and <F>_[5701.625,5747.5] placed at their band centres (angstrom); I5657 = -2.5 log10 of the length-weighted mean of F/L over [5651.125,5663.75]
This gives 0.049 mag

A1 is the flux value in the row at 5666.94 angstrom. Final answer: 6.921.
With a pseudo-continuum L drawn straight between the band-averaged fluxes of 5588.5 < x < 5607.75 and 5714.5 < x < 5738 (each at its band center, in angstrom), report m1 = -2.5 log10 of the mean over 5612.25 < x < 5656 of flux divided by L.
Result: 0.01 mag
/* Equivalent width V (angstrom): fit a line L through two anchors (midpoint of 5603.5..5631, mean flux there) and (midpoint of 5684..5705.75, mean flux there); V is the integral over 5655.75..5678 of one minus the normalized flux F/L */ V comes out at 1.1 angstrom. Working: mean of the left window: 6.93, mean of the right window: 7.29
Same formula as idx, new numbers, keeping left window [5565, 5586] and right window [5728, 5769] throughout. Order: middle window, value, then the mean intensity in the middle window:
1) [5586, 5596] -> -0.6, 7.15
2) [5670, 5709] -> -1.3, 7.21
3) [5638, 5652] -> 0.1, 6.84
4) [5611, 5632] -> -0.5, 6.98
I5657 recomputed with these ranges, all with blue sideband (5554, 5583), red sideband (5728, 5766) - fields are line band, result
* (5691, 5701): -0.09 mag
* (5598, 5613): 0.01 mag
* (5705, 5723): 0.02 mag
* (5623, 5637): -0.04 mag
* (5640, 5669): 0.02 mag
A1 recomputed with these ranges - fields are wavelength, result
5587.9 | 6.204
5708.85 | 6.448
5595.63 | 7.336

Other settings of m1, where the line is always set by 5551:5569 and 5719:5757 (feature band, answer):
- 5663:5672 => 0.01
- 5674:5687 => -0.01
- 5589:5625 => -0.01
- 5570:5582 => 0.04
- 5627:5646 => -0.03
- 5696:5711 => -0.04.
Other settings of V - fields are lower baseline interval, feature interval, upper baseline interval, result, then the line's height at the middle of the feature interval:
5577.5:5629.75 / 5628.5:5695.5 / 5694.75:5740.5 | 1.2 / 7.07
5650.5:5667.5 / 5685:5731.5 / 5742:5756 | -1.3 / 6.89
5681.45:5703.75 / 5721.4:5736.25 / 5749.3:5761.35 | -0.6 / 6.93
